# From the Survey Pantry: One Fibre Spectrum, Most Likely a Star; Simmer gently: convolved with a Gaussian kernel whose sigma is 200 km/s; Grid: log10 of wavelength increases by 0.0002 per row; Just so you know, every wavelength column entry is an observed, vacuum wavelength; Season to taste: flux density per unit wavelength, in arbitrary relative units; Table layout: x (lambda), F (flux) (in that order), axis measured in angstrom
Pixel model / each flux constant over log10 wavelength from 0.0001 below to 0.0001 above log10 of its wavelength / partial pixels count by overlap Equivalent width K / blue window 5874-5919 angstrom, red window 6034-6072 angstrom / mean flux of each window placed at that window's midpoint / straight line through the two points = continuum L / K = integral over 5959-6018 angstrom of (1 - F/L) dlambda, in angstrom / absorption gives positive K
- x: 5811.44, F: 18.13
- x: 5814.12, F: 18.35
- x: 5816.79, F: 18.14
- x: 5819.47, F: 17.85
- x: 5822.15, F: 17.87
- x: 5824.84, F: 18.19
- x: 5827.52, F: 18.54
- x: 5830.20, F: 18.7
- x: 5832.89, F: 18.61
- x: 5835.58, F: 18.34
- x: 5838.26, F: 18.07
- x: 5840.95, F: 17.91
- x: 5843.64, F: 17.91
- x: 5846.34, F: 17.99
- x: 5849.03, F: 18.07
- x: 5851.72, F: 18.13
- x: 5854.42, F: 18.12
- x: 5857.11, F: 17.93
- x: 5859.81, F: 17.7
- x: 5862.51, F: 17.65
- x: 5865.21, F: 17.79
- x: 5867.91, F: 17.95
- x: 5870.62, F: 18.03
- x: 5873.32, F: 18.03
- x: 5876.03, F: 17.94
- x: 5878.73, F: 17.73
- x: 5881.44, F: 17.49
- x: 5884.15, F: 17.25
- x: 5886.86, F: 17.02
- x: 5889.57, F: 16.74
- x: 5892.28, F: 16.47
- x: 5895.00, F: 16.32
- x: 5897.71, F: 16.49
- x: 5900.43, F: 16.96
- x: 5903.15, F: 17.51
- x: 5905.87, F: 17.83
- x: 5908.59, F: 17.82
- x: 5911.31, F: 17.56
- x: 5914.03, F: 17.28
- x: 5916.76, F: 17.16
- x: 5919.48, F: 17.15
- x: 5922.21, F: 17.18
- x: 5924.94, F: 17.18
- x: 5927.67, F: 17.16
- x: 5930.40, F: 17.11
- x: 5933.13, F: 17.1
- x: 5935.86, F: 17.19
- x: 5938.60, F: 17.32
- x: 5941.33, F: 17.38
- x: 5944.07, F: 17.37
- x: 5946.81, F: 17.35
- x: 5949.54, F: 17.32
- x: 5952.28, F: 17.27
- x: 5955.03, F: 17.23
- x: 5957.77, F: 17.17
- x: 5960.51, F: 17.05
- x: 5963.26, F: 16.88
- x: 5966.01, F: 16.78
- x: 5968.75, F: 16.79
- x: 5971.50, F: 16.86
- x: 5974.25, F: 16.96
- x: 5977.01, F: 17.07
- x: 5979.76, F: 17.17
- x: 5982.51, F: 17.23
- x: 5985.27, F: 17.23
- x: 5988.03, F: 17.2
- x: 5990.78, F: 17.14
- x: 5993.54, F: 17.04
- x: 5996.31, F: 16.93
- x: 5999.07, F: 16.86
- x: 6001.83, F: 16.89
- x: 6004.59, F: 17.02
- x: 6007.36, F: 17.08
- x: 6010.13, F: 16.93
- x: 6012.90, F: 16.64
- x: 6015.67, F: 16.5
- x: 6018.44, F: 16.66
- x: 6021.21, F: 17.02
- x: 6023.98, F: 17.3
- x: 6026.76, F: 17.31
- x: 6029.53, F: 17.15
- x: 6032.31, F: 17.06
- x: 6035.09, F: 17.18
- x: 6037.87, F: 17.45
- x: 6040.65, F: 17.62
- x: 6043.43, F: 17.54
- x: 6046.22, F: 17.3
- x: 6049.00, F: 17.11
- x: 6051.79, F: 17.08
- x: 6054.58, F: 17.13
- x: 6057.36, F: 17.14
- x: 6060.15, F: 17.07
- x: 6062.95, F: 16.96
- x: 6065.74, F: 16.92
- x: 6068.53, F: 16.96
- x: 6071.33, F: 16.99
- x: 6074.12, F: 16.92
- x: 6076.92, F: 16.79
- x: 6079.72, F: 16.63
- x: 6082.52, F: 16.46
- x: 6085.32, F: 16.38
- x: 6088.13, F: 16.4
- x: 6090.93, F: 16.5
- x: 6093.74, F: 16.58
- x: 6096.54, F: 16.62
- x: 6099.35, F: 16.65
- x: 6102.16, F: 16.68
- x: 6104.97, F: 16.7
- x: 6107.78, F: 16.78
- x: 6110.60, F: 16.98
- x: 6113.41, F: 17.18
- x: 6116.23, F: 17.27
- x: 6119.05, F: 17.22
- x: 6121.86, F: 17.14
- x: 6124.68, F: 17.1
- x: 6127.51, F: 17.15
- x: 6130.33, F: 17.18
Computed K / 0.8 angstrom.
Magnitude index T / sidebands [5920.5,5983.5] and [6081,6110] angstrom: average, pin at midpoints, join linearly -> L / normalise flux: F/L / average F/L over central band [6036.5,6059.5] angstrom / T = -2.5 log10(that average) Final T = -0.03 mag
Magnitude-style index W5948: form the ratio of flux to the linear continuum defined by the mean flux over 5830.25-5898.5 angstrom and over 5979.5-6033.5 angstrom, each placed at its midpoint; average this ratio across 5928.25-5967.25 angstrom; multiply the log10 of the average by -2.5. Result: 0.01 mag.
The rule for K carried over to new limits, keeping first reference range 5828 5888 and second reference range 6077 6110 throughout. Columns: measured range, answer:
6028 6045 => -0.4 angstrom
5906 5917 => 0.1 angstrom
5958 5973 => 0.4 angstrom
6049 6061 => -0.2 angstrom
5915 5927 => 0.3 angstrom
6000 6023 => 0.3 angstrom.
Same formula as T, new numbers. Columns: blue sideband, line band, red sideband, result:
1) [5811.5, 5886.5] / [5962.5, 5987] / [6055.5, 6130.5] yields 0.03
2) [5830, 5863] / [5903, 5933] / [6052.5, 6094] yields 0.02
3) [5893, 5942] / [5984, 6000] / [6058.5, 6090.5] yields -0.01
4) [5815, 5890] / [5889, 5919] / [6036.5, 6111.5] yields 0.04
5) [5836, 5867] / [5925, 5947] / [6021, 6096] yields 0.02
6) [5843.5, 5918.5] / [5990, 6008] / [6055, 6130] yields 0.01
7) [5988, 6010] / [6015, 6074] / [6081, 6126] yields -0.01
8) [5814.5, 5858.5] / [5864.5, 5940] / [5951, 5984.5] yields 0.02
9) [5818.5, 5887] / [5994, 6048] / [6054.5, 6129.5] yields 0.01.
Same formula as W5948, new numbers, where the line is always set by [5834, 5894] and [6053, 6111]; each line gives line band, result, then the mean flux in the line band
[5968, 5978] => 0.02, 16.9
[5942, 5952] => 0.00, 17.3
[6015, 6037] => 0.00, 17.1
